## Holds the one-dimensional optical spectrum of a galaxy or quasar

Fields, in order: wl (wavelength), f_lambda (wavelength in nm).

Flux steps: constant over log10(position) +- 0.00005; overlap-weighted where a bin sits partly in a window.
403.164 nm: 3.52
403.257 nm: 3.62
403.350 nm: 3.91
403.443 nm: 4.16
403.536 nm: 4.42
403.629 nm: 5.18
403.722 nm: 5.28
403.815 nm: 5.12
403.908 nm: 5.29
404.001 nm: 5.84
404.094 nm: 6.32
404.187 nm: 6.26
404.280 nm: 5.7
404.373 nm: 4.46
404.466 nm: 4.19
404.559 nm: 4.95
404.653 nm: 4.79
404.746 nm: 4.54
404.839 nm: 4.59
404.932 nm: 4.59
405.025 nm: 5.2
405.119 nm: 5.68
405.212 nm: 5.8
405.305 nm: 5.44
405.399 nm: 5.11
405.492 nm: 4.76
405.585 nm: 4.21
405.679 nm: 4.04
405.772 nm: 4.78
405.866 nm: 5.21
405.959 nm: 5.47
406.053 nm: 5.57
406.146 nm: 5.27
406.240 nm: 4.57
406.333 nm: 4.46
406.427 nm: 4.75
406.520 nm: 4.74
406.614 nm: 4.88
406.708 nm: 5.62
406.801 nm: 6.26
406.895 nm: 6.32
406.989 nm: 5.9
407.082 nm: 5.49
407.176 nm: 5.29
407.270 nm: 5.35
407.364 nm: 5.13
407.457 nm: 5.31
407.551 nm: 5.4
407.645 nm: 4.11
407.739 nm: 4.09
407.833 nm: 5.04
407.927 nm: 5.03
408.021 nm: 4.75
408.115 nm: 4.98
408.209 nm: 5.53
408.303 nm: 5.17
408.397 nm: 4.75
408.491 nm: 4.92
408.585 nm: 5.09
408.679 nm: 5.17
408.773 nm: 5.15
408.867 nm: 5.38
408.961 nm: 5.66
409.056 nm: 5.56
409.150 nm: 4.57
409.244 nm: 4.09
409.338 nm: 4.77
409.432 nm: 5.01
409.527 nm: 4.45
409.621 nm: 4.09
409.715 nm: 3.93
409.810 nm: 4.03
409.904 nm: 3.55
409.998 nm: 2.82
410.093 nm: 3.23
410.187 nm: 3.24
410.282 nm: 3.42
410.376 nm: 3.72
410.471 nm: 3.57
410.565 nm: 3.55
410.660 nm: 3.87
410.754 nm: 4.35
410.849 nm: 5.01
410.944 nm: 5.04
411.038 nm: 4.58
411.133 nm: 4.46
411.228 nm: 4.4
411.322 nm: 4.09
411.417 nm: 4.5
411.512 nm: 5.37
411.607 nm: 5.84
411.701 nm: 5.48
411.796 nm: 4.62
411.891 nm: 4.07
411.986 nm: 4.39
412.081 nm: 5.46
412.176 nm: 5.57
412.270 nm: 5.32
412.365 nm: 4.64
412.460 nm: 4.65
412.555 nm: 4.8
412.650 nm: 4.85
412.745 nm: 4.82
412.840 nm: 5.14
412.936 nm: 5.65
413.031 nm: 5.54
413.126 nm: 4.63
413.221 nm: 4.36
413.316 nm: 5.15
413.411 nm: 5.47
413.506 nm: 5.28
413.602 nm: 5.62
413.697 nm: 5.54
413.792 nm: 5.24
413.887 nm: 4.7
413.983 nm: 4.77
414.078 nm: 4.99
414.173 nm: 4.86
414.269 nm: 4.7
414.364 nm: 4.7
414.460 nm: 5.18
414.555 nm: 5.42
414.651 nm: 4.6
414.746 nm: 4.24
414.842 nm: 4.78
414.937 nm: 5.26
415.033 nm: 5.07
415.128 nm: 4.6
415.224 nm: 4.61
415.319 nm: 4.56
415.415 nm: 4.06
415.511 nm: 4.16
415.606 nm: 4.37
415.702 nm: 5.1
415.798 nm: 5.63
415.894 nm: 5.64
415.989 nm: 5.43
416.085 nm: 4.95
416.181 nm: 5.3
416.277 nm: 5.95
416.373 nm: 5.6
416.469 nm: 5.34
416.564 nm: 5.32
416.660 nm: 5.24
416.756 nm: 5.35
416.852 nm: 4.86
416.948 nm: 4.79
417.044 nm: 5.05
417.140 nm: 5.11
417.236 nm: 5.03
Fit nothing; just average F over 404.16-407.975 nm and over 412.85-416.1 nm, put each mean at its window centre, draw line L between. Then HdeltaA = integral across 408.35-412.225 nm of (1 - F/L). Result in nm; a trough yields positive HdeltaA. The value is 0.40 nm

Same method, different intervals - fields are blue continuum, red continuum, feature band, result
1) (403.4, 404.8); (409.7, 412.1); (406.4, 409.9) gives -0.31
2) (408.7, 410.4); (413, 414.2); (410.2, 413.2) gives 0.03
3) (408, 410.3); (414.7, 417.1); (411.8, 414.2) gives -0.10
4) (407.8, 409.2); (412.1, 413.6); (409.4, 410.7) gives 0.35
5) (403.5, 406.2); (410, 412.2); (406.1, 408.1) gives -0.12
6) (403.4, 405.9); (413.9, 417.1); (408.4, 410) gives 0.11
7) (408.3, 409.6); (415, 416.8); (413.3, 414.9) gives 0.01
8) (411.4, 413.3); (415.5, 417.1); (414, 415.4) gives 0.09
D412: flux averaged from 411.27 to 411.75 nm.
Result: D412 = 5.05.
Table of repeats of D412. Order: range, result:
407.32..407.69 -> 5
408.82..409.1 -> 5.52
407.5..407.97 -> 4.73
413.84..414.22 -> 4.83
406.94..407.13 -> 5.7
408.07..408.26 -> 5.26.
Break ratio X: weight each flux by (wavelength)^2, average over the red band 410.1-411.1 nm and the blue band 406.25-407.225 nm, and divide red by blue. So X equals 0.8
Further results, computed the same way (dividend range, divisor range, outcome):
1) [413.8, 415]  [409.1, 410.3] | 1.26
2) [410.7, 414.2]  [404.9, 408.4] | 1.00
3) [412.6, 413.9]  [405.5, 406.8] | 1.08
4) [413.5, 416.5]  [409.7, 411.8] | 1.22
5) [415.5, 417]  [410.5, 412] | 1.16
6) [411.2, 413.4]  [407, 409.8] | 1.02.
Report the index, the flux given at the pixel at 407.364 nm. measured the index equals 5.13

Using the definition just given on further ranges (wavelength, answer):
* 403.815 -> 5.12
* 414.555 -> 5.42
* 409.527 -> 4.45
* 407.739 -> 4.09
